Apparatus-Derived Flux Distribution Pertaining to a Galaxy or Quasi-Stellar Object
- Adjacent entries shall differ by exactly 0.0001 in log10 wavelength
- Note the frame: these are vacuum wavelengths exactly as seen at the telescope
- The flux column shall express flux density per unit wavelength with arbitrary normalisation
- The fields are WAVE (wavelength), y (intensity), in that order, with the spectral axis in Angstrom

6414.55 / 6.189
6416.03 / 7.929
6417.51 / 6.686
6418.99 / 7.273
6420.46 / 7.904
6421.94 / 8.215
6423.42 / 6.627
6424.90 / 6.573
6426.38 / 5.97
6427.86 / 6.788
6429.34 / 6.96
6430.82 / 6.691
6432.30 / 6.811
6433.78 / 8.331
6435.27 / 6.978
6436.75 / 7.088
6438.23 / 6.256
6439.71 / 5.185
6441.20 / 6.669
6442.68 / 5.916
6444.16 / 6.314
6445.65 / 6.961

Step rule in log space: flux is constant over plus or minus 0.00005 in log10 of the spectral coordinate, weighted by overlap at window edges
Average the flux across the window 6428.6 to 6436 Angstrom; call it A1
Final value 7.15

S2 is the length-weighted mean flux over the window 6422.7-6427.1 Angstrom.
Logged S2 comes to 6.39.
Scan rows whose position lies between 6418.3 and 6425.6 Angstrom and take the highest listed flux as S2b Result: 8.215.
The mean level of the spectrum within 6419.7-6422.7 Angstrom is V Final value 8.06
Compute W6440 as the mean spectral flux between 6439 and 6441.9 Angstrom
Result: 5.91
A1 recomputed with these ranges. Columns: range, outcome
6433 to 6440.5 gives 6.76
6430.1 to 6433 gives 6.75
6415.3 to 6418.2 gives 7.31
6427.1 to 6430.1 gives 6.87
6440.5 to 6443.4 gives 6.3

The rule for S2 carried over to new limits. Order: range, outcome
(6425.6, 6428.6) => 6.38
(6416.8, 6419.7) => 6.97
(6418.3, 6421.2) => 7.61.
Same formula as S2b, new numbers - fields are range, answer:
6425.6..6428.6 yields 6.788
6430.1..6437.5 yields 8.331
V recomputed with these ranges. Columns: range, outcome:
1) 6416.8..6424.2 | 7.34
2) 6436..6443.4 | 6.23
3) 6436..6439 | 6.67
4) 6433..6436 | 7.63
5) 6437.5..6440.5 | 5.72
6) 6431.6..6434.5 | 7.58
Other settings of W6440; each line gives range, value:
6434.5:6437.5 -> 7.03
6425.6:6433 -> 6.64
